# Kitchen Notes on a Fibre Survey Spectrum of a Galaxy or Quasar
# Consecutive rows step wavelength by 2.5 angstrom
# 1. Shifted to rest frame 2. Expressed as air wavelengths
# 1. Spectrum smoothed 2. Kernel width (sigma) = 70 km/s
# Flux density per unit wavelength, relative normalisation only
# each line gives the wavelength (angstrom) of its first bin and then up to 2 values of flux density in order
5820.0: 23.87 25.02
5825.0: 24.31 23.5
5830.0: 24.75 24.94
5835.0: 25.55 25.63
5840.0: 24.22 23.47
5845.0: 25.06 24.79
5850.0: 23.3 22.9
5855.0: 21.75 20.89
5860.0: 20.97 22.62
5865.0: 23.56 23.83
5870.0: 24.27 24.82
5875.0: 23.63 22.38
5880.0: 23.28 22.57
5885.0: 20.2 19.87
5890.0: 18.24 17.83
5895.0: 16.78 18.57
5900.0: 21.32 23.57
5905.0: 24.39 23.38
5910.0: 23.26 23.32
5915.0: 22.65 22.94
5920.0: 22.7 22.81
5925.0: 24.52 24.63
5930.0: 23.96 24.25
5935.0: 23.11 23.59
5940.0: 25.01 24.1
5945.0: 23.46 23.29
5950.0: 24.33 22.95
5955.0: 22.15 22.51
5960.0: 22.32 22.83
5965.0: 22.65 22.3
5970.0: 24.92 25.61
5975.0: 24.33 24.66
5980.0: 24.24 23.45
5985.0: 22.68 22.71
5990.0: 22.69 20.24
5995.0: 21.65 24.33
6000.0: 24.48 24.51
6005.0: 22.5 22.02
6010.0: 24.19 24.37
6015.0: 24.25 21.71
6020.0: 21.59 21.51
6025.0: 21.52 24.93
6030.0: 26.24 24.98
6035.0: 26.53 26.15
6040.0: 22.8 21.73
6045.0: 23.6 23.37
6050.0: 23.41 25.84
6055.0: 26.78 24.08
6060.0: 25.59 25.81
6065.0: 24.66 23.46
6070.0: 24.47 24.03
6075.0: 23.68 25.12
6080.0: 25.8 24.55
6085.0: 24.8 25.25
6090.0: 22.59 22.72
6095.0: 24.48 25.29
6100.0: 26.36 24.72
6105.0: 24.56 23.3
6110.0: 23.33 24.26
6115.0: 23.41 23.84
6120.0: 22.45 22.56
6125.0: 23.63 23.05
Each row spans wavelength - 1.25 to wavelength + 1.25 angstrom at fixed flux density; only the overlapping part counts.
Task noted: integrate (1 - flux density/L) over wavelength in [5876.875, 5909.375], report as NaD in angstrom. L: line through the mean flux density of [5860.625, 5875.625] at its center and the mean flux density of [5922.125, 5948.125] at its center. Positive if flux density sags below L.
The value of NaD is 3.8 angstrom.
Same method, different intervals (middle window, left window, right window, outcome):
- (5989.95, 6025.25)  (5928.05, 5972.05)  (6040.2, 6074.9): 1.62 angstrom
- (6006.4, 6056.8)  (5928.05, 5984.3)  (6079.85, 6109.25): 0.44 angstrom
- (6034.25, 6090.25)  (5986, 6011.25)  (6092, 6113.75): -1.70 angstrom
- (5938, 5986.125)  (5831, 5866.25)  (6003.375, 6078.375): 0.53 angstrom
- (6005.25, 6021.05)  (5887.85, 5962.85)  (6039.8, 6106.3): 0.46 angstrom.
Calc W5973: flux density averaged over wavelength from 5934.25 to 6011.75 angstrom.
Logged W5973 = 23.4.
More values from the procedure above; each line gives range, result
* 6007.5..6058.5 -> 23.9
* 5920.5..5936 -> 23.8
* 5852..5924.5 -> 22.1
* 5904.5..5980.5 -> 23.6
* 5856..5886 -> 22.8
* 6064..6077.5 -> 24.1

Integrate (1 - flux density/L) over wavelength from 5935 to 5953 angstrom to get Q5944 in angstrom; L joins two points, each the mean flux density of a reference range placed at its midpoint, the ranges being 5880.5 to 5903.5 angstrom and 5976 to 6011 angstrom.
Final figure -1.8 angstrom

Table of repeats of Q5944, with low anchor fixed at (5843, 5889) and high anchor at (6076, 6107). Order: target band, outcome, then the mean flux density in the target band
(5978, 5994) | 0.70 angstrom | 22.7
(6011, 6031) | 0.69 angstrom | 23.2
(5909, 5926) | 0.05 angstrom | 23.2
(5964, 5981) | -0.32 angstrom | 24.1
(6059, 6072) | -0.16 angstrom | 24.7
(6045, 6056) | -0.16 angstrom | 24.7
